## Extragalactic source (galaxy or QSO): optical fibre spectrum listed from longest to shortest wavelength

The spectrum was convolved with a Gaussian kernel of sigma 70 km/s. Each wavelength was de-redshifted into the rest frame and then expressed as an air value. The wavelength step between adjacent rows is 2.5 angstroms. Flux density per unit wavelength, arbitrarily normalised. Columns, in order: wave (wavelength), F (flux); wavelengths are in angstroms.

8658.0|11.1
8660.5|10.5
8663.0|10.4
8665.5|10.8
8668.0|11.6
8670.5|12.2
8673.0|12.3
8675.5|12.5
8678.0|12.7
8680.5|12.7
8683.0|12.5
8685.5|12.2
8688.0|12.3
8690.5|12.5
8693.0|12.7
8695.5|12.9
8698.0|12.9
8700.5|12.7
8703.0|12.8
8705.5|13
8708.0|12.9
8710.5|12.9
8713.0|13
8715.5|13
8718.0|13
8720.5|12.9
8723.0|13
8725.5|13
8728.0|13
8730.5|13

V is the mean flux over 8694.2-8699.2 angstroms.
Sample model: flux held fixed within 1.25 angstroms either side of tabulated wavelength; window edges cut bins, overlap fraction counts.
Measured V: 12.9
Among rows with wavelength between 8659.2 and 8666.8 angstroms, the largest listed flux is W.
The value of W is 10.8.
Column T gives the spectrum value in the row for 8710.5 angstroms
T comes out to 12.9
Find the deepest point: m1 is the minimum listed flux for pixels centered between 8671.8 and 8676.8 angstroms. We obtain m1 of 12.3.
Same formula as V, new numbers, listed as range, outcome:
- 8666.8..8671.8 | 11.9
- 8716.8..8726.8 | 13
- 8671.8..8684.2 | 12.5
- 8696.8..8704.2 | 12.8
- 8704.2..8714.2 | 12.9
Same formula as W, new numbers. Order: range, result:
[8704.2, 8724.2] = 13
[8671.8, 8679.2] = 12.7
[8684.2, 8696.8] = 12.9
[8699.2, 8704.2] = 12.8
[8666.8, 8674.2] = 12.3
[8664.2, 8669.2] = 11.6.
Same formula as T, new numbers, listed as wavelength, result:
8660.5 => 10.5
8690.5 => 12.5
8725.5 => 13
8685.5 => 12.2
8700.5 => 12.7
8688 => 12.3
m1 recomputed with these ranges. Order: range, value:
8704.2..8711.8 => 12.9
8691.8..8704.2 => 12.7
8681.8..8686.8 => 12.2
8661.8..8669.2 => 10.4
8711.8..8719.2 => 13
